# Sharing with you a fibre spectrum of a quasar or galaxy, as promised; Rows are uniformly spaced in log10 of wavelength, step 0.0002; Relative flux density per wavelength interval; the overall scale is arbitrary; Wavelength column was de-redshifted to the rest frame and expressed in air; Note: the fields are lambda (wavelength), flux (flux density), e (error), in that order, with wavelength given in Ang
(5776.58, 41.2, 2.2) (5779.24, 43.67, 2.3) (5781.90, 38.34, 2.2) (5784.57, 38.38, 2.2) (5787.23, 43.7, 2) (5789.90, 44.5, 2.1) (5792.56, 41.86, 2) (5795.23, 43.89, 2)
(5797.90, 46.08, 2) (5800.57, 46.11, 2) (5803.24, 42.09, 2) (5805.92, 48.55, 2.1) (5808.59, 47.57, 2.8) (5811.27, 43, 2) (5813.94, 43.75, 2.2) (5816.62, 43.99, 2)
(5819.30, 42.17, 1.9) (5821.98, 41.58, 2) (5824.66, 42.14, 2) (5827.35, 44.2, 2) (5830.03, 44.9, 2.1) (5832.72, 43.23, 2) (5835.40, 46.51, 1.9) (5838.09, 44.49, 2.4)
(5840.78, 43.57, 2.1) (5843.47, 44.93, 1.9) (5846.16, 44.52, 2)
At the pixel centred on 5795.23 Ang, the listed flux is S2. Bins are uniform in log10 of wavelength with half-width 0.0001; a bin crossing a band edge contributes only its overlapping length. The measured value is 43.89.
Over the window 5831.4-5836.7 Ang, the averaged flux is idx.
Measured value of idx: 44.9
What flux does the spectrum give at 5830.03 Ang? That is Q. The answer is 44.9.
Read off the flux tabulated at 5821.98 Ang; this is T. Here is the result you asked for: 41.58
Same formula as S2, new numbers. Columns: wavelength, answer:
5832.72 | 43.23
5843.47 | 44.93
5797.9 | 46.08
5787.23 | 43.7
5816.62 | 43.99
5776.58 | 41.2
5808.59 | 47.57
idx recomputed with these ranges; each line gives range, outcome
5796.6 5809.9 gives 46.1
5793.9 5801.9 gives 45.4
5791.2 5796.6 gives 42.9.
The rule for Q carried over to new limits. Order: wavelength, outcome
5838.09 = 44.49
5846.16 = 44.52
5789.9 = 44.5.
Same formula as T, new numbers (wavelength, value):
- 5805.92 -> 48.55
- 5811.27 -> 43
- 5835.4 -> 46.51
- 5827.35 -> 44.2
